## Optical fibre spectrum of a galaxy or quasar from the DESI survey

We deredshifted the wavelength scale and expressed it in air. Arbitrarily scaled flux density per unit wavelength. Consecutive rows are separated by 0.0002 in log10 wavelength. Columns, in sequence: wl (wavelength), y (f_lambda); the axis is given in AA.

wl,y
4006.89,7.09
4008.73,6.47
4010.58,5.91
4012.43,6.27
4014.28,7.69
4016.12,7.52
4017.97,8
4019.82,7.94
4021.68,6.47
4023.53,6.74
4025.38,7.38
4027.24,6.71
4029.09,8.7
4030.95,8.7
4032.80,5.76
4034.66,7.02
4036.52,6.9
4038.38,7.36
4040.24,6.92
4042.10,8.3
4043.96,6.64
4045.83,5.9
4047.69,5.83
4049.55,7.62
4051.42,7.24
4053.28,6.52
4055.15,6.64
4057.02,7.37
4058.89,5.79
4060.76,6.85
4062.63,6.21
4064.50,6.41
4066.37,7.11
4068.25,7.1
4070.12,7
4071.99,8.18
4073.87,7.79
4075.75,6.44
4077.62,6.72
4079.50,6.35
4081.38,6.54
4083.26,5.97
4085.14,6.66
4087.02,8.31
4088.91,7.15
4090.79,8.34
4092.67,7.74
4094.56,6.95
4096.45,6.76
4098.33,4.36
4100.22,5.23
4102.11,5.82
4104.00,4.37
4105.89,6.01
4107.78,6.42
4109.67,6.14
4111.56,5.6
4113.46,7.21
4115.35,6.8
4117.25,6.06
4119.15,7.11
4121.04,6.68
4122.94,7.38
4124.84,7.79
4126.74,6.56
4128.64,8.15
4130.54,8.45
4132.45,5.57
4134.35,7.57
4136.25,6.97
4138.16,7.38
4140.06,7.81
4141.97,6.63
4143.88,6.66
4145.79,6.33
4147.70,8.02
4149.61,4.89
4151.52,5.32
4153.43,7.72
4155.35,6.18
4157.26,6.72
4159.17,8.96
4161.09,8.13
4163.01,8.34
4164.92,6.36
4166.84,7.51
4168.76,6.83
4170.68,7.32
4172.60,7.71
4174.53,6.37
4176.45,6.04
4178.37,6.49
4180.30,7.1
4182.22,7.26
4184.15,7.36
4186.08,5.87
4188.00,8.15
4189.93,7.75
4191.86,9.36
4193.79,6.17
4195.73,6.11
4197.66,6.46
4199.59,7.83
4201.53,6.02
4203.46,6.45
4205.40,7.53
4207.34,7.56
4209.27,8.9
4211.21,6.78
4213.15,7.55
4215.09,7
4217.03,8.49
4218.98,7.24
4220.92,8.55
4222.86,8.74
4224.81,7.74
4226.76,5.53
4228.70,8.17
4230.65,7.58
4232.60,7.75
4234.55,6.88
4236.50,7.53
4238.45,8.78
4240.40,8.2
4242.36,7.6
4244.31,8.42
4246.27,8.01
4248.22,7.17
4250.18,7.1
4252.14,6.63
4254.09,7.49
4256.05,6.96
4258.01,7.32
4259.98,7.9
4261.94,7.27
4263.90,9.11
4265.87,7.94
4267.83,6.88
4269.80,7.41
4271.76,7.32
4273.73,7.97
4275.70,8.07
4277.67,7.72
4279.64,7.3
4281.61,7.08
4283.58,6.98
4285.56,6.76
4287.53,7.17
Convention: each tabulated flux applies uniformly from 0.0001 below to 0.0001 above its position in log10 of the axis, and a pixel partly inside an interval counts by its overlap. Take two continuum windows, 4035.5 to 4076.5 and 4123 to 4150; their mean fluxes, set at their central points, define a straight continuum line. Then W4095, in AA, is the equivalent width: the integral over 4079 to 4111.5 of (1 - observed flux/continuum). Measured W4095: 2.8 AA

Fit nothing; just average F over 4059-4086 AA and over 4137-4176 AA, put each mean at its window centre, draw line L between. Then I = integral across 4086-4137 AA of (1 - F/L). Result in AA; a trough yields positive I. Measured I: 1.3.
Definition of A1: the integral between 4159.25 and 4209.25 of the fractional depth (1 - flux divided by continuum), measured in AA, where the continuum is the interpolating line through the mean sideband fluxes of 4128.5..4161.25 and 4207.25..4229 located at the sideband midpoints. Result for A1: 1.3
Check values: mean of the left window 7.03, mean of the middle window 7.19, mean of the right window 7.68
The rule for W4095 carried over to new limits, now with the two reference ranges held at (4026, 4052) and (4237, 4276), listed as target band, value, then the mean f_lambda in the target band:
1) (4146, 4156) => 1.31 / 6.42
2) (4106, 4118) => 1.56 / 6.35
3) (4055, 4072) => 0.88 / 6.81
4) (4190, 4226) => 0.37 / 7.47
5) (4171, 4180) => 0.88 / 6.73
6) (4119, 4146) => 0.71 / 7.16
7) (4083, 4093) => -0.27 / 7.44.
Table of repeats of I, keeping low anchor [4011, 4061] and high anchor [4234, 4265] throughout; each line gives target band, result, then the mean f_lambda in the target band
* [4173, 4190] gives 1.3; 6.92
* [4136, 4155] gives 1.6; 6.74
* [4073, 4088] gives 0.7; 6.84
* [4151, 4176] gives 0.7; 7.2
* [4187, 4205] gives 0.8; 7.15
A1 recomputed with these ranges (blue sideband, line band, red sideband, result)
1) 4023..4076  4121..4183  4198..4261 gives 2.0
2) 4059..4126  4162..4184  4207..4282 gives 0.4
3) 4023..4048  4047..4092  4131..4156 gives 0.3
